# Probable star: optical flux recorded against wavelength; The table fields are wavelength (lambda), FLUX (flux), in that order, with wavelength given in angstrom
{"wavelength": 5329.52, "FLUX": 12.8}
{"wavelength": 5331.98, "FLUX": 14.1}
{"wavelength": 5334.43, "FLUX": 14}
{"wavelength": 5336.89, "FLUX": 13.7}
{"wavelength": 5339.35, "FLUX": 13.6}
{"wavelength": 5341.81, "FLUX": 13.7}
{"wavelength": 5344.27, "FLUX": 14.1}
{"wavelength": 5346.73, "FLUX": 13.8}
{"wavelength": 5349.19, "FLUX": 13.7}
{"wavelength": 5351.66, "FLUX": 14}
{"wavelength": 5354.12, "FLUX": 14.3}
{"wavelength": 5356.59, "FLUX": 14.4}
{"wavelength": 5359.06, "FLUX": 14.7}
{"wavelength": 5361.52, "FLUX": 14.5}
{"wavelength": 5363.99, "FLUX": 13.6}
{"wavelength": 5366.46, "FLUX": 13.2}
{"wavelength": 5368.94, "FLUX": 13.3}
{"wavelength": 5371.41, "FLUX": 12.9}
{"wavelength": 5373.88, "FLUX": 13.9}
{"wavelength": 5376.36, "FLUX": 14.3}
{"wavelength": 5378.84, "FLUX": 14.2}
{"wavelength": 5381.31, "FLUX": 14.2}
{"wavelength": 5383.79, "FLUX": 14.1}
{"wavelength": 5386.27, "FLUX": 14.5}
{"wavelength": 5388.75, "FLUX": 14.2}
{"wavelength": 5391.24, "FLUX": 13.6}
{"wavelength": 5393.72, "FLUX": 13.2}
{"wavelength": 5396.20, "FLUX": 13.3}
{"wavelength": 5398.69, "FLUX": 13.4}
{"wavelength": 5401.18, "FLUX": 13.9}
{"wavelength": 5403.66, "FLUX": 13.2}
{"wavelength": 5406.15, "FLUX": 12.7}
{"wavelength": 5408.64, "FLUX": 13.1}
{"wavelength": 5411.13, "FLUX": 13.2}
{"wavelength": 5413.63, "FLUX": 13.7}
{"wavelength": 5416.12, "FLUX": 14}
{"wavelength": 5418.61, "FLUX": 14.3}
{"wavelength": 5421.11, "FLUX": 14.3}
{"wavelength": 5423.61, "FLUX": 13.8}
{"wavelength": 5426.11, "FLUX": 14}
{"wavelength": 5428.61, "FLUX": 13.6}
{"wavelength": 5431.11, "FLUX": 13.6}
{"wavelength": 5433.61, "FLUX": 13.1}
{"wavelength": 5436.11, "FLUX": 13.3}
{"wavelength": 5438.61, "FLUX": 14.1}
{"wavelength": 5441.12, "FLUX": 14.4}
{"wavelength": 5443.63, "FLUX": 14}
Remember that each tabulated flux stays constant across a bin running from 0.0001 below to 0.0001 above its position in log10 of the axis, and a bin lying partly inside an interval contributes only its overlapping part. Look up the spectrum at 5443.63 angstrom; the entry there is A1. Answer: 14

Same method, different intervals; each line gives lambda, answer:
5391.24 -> 13.6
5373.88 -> 13.9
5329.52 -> 12.8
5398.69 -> 13.4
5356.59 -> 14.4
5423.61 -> 13.8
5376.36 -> 14.3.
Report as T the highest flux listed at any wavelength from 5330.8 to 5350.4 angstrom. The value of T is 14.1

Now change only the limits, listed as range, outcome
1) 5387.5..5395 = 14.2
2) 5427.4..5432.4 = 13.6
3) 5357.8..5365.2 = 14.7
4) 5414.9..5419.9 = 14.3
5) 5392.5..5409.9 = 13.9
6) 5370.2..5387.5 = 14.5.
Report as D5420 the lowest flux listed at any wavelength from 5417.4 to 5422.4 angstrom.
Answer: 14.3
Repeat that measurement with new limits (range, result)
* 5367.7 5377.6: 12.9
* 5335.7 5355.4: 13.6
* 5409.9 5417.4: 13.2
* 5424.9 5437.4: 13.1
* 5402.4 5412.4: 12.7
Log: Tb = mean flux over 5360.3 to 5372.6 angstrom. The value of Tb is 13.5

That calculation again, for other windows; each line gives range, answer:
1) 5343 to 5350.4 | 13.9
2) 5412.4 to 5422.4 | 14.1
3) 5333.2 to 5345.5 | 13.8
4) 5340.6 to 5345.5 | 13.9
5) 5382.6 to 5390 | 14.3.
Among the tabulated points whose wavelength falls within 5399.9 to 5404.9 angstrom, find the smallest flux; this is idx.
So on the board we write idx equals 13.2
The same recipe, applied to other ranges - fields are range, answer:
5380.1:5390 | 14.1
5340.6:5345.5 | 13.7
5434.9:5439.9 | 13.3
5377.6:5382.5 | 14.2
